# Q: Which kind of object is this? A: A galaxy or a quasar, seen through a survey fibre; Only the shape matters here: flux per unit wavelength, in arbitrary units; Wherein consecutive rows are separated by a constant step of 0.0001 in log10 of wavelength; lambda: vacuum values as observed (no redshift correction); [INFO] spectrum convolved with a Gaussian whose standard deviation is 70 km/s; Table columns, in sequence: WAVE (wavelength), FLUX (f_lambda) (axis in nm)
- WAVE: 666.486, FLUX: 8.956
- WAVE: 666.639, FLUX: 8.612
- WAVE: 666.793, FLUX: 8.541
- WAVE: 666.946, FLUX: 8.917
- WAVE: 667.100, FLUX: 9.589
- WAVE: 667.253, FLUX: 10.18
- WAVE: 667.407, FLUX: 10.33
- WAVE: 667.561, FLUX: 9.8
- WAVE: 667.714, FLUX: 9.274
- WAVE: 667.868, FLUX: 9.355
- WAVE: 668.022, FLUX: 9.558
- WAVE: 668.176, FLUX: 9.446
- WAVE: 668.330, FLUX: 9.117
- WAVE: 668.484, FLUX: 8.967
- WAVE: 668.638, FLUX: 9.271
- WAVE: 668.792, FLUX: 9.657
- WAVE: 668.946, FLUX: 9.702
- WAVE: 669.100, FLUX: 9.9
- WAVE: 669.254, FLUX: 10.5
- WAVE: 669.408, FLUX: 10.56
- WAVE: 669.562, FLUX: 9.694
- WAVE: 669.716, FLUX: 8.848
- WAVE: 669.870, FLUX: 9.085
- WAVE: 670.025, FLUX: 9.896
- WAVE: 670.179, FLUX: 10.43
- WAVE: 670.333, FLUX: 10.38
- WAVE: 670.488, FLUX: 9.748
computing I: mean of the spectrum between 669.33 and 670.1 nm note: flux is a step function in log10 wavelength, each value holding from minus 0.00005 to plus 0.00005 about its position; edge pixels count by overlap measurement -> 9.62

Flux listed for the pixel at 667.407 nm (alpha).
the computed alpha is 10.33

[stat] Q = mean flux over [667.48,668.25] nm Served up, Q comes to 9.49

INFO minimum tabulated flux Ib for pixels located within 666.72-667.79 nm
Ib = 8.541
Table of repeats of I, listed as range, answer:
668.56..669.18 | 9.64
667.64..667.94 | 9.31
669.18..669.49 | 10.5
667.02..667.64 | 9.97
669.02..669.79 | 9.91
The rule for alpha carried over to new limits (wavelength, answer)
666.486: 8.956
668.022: 9.558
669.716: 8.848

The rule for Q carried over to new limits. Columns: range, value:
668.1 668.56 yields 9.17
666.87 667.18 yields 9.27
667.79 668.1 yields 9.44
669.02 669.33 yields 10.2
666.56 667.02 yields 8.7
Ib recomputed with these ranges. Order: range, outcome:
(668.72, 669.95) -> 8.848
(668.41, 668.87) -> 8.967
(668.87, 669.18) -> 9.702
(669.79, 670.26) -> 9.085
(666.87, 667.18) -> 8.917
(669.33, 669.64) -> 9.694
